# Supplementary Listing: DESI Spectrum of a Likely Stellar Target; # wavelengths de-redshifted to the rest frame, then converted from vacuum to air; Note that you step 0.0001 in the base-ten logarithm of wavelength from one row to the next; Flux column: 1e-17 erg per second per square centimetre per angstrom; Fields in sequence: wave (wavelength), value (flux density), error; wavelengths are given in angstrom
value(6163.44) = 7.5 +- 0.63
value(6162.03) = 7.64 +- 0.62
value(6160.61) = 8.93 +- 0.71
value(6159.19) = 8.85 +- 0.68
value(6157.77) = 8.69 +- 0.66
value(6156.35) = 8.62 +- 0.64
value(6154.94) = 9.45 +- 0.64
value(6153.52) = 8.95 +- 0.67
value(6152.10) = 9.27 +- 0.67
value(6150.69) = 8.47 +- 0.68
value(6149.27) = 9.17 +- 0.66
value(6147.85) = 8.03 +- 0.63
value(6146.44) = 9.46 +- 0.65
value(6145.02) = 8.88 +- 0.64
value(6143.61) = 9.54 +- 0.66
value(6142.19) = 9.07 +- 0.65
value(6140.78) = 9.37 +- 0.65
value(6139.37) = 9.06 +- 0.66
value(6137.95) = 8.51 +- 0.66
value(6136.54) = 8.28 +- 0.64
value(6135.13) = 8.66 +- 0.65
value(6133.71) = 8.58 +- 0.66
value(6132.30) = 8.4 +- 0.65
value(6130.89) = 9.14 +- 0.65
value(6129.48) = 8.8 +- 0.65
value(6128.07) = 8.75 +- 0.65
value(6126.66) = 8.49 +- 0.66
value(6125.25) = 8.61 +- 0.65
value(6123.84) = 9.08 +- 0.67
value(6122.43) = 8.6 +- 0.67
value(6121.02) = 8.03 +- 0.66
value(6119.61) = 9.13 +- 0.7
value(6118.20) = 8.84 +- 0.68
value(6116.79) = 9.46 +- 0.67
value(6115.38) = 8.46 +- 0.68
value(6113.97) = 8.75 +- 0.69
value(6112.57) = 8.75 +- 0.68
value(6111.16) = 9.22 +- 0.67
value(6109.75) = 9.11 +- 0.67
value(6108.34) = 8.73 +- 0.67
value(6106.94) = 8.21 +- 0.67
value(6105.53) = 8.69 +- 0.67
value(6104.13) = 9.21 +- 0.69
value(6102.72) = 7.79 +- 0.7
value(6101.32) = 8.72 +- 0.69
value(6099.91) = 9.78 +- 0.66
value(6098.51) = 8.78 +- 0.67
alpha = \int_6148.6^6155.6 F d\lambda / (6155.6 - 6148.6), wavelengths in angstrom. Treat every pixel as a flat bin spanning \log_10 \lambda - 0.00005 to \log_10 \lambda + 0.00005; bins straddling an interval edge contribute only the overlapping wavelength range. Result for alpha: 9.05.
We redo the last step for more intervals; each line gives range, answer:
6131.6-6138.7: 8.48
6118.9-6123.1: 8.58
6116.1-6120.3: 9.14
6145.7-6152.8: 8.88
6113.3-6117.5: 8.88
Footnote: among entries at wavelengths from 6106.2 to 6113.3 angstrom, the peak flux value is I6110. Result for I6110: 9.22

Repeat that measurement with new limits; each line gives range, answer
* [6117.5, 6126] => 9.13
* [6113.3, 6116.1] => 8.75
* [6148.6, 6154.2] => 9.27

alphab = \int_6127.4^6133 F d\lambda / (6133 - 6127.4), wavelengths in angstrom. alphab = 8.78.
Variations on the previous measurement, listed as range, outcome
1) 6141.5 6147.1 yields 9.23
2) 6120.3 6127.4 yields 8.56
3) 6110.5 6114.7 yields 8.91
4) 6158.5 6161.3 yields 8.88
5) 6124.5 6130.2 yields 8.67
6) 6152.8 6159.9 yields 8.91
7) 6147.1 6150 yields 8.61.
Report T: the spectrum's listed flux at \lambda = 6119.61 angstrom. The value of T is 9.13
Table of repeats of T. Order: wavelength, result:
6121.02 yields 8.03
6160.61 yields 8.93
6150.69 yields 8.47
